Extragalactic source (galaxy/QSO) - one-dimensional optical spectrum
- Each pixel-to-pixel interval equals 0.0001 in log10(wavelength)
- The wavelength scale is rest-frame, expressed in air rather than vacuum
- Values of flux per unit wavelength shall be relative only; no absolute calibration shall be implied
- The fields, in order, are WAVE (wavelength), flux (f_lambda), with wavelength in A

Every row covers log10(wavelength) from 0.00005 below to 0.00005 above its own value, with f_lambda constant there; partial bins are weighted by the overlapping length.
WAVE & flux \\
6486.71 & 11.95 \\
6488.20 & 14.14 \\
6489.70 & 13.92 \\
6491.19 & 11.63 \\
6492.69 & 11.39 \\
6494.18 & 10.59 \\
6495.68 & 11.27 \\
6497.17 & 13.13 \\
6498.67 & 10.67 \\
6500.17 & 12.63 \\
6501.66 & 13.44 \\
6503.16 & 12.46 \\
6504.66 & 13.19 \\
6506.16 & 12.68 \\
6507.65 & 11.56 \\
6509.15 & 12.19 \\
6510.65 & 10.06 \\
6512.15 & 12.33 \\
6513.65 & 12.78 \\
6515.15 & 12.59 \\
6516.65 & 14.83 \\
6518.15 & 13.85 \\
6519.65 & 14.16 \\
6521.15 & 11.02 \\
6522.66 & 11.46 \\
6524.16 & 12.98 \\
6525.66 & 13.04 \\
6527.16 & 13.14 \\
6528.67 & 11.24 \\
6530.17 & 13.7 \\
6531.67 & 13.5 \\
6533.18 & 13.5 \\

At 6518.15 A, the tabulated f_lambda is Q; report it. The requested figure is 13.85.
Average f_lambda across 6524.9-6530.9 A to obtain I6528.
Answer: 12.8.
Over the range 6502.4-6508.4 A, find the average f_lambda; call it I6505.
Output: 12.5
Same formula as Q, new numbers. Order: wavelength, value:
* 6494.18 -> 10.59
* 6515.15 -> 12.59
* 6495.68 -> 11.27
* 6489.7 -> 13.92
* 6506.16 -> 12.68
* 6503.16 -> 12.46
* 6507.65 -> 11.56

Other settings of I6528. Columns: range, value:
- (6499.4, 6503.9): 12.8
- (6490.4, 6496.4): 11.2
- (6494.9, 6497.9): 12.2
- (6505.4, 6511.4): 11.6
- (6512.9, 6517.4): 13.4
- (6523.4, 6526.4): 13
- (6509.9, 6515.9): 11.9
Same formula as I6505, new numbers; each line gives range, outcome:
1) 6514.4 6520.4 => 13.9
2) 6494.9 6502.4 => 12.2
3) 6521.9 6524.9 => 12.2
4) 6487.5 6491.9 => 13.2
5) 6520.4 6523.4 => 11.2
